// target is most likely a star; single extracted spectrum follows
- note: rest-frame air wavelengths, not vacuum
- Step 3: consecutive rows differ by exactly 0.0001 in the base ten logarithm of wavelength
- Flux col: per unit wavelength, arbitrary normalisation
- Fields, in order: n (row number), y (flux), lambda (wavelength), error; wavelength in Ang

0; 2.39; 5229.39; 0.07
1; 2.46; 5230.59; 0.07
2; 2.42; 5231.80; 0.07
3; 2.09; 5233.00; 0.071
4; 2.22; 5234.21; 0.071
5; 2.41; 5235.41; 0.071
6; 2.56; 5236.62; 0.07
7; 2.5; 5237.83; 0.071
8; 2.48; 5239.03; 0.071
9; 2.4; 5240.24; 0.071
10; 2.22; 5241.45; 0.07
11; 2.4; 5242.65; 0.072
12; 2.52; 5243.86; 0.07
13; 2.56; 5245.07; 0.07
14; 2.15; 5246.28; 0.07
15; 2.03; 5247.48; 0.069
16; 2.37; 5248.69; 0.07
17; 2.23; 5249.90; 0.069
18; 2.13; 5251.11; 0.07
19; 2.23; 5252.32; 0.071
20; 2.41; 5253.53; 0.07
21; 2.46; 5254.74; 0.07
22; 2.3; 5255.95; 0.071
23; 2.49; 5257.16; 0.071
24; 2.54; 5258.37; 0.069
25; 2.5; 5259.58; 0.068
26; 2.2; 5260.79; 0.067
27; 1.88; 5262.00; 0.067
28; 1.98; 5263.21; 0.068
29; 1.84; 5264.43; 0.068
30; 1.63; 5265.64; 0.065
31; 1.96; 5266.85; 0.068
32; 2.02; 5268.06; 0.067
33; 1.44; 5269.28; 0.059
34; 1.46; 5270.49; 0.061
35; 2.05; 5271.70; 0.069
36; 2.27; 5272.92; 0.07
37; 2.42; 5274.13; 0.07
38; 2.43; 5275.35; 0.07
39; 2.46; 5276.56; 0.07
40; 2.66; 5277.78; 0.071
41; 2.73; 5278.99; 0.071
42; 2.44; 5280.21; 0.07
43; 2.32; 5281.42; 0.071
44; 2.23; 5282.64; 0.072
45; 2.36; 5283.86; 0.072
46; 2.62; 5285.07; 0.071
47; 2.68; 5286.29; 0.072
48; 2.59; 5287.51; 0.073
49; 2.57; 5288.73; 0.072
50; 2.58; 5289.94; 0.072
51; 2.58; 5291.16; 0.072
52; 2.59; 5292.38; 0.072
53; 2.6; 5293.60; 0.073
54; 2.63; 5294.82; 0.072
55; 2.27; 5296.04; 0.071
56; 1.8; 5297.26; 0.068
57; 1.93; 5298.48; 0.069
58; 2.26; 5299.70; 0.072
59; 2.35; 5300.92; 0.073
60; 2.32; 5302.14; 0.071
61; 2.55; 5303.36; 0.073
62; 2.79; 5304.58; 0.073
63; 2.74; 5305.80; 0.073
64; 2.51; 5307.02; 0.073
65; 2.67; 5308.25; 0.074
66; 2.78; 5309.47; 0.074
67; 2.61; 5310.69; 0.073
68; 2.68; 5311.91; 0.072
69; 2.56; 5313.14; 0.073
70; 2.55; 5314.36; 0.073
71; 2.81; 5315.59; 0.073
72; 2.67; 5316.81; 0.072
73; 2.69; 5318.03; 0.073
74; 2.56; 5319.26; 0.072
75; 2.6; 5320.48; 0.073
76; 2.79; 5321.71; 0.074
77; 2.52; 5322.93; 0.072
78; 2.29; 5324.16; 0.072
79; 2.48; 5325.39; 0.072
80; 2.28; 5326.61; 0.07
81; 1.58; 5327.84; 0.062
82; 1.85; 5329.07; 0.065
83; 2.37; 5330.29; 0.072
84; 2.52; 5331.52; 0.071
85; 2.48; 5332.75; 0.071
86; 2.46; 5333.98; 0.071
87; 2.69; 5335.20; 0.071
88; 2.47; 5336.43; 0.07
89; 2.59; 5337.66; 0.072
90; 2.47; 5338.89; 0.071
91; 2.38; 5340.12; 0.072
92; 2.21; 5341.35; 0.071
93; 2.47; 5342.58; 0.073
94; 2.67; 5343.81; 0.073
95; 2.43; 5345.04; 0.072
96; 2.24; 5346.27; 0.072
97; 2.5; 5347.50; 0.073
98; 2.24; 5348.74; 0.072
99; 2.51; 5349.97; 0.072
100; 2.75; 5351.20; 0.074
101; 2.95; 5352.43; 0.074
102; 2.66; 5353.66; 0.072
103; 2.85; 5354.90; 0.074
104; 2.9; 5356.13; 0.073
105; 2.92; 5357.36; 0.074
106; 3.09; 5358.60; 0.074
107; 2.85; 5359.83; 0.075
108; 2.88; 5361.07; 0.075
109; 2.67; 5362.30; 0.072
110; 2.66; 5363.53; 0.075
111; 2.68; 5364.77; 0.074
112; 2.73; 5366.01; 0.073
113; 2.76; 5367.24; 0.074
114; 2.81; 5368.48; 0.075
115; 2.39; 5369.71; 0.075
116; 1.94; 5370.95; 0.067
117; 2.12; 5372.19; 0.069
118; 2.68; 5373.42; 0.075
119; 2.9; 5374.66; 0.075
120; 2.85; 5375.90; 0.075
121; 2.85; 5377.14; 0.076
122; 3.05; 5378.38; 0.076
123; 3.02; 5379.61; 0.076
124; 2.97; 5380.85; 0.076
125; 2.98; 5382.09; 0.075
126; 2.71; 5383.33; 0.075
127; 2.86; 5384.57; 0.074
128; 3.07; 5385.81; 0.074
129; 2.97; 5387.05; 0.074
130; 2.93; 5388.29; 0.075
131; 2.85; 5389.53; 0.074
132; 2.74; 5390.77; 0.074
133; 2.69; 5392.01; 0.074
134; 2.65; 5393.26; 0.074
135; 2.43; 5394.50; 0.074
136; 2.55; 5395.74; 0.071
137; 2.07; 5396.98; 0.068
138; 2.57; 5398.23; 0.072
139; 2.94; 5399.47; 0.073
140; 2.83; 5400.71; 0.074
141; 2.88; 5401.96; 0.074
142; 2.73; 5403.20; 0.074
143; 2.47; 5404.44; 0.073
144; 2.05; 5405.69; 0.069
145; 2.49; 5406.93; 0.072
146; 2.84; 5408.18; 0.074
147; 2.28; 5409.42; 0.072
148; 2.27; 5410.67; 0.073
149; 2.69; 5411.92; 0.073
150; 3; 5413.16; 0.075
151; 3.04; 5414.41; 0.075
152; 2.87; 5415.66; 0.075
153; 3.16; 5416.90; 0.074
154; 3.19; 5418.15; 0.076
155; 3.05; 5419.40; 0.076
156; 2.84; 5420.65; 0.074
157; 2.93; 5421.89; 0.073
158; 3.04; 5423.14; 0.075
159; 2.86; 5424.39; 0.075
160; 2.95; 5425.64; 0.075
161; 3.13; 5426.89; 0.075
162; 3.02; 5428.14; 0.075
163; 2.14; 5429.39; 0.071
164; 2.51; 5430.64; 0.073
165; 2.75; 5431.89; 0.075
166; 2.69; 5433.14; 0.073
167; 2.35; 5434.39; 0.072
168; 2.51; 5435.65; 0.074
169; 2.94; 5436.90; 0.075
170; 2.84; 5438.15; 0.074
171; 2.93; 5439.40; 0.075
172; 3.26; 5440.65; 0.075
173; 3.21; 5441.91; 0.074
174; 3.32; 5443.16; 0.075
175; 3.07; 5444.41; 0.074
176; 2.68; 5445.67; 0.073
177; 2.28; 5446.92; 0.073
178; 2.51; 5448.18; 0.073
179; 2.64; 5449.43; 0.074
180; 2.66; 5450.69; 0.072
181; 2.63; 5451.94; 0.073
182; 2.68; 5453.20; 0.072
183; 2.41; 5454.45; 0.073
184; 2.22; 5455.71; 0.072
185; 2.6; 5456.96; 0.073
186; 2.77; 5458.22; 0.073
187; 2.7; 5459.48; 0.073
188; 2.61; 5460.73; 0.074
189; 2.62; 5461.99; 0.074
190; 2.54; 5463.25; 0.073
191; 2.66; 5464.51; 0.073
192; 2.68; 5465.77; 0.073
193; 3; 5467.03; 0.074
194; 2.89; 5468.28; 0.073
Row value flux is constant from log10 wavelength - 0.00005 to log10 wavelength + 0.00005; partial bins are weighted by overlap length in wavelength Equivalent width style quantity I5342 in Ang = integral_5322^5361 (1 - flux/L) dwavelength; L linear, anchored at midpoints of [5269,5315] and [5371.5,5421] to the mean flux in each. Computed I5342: 1.08 Ang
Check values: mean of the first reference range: 2.43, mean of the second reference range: 2.75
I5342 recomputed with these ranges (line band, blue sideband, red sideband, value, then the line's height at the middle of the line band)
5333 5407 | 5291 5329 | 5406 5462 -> -1.5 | 2.61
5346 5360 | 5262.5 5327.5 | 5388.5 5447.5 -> -0.8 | 2.57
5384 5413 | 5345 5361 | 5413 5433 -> 1.8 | 2.83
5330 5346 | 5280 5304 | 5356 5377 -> 0.7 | 2.59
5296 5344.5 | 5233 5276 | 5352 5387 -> 1.5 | 2.54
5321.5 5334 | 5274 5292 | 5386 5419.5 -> 1.4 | 2.59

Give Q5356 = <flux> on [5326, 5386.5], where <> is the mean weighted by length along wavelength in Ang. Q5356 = 2.61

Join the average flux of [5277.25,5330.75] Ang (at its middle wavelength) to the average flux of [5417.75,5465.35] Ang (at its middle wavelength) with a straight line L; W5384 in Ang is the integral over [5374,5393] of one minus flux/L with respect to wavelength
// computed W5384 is -1.83 Ang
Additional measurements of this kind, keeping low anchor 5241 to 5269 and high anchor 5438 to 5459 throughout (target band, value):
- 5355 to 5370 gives -1.69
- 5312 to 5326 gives -1.23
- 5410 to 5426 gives -1.51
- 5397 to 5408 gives 0.08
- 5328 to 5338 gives 0.17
